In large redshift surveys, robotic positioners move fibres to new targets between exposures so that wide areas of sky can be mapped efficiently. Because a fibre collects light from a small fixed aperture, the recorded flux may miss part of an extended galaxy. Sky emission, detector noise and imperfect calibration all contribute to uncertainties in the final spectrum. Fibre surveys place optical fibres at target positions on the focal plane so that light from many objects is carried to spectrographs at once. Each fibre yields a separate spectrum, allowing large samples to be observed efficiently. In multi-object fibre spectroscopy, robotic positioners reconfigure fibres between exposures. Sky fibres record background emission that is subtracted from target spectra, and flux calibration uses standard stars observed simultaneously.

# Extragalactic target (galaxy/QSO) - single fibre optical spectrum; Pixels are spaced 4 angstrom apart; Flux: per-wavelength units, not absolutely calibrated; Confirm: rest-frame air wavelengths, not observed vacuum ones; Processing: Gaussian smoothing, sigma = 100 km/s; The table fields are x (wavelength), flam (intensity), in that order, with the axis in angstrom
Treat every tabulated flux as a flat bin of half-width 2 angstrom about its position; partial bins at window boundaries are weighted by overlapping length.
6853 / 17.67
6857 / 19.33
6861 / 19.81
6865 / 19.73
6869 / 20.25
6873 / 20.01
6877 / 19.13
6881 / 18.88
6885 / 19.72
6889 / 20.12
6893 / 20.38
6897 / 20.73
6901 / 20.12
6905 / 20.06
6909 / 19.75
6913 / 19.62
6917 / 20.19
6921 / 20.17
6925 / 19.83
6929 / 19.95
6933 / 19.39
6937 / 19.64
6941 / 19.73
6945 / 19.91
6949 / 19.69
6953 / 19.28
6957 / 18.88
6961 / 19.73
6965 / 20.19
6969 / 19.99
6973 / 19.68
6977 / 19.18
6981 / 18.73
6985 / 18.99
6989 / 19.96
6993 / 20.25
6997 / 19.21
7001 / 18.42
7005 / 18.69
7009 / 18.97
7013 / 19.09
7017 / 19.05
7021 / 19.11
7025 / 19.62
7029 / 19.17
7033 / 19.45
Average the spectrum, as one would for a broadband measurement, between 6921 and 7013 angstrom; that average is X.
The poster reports 19.5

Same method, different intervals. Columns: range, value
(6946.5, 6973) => 19.6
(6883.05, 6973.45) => 19.9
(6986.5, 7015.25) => 19.2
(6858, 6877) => 19.8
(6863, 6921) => 19.9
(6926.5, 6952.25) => 19.7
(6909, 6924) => 19.9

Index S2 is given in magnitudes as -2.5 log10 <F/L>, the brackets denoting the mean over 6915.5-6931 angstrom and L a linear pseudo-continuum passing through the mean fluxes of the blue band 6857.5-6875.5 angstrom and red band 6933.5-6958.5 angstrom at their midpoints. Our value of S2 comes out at -0.022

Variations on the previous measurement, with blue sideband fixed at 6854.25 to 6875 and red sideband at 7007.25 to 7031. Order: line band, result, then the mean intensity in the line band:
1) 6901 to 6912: -0.018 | 19.9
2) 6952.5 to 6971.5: -0.014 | 19.6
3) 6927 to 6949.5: -0.014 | 19.7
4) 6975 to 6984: 0.020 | 19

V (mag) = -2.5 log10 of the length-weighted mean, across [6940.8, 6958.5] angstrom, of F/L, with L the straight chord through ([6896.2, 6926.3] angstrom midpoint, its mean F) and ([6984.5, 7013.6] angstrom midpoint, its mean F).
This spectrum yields 0.01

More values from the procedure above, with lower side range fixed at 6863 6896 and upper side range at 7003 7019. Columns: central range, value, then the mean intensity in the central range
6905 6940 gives -0.02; 19.8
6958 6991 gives -0.02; 19.5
